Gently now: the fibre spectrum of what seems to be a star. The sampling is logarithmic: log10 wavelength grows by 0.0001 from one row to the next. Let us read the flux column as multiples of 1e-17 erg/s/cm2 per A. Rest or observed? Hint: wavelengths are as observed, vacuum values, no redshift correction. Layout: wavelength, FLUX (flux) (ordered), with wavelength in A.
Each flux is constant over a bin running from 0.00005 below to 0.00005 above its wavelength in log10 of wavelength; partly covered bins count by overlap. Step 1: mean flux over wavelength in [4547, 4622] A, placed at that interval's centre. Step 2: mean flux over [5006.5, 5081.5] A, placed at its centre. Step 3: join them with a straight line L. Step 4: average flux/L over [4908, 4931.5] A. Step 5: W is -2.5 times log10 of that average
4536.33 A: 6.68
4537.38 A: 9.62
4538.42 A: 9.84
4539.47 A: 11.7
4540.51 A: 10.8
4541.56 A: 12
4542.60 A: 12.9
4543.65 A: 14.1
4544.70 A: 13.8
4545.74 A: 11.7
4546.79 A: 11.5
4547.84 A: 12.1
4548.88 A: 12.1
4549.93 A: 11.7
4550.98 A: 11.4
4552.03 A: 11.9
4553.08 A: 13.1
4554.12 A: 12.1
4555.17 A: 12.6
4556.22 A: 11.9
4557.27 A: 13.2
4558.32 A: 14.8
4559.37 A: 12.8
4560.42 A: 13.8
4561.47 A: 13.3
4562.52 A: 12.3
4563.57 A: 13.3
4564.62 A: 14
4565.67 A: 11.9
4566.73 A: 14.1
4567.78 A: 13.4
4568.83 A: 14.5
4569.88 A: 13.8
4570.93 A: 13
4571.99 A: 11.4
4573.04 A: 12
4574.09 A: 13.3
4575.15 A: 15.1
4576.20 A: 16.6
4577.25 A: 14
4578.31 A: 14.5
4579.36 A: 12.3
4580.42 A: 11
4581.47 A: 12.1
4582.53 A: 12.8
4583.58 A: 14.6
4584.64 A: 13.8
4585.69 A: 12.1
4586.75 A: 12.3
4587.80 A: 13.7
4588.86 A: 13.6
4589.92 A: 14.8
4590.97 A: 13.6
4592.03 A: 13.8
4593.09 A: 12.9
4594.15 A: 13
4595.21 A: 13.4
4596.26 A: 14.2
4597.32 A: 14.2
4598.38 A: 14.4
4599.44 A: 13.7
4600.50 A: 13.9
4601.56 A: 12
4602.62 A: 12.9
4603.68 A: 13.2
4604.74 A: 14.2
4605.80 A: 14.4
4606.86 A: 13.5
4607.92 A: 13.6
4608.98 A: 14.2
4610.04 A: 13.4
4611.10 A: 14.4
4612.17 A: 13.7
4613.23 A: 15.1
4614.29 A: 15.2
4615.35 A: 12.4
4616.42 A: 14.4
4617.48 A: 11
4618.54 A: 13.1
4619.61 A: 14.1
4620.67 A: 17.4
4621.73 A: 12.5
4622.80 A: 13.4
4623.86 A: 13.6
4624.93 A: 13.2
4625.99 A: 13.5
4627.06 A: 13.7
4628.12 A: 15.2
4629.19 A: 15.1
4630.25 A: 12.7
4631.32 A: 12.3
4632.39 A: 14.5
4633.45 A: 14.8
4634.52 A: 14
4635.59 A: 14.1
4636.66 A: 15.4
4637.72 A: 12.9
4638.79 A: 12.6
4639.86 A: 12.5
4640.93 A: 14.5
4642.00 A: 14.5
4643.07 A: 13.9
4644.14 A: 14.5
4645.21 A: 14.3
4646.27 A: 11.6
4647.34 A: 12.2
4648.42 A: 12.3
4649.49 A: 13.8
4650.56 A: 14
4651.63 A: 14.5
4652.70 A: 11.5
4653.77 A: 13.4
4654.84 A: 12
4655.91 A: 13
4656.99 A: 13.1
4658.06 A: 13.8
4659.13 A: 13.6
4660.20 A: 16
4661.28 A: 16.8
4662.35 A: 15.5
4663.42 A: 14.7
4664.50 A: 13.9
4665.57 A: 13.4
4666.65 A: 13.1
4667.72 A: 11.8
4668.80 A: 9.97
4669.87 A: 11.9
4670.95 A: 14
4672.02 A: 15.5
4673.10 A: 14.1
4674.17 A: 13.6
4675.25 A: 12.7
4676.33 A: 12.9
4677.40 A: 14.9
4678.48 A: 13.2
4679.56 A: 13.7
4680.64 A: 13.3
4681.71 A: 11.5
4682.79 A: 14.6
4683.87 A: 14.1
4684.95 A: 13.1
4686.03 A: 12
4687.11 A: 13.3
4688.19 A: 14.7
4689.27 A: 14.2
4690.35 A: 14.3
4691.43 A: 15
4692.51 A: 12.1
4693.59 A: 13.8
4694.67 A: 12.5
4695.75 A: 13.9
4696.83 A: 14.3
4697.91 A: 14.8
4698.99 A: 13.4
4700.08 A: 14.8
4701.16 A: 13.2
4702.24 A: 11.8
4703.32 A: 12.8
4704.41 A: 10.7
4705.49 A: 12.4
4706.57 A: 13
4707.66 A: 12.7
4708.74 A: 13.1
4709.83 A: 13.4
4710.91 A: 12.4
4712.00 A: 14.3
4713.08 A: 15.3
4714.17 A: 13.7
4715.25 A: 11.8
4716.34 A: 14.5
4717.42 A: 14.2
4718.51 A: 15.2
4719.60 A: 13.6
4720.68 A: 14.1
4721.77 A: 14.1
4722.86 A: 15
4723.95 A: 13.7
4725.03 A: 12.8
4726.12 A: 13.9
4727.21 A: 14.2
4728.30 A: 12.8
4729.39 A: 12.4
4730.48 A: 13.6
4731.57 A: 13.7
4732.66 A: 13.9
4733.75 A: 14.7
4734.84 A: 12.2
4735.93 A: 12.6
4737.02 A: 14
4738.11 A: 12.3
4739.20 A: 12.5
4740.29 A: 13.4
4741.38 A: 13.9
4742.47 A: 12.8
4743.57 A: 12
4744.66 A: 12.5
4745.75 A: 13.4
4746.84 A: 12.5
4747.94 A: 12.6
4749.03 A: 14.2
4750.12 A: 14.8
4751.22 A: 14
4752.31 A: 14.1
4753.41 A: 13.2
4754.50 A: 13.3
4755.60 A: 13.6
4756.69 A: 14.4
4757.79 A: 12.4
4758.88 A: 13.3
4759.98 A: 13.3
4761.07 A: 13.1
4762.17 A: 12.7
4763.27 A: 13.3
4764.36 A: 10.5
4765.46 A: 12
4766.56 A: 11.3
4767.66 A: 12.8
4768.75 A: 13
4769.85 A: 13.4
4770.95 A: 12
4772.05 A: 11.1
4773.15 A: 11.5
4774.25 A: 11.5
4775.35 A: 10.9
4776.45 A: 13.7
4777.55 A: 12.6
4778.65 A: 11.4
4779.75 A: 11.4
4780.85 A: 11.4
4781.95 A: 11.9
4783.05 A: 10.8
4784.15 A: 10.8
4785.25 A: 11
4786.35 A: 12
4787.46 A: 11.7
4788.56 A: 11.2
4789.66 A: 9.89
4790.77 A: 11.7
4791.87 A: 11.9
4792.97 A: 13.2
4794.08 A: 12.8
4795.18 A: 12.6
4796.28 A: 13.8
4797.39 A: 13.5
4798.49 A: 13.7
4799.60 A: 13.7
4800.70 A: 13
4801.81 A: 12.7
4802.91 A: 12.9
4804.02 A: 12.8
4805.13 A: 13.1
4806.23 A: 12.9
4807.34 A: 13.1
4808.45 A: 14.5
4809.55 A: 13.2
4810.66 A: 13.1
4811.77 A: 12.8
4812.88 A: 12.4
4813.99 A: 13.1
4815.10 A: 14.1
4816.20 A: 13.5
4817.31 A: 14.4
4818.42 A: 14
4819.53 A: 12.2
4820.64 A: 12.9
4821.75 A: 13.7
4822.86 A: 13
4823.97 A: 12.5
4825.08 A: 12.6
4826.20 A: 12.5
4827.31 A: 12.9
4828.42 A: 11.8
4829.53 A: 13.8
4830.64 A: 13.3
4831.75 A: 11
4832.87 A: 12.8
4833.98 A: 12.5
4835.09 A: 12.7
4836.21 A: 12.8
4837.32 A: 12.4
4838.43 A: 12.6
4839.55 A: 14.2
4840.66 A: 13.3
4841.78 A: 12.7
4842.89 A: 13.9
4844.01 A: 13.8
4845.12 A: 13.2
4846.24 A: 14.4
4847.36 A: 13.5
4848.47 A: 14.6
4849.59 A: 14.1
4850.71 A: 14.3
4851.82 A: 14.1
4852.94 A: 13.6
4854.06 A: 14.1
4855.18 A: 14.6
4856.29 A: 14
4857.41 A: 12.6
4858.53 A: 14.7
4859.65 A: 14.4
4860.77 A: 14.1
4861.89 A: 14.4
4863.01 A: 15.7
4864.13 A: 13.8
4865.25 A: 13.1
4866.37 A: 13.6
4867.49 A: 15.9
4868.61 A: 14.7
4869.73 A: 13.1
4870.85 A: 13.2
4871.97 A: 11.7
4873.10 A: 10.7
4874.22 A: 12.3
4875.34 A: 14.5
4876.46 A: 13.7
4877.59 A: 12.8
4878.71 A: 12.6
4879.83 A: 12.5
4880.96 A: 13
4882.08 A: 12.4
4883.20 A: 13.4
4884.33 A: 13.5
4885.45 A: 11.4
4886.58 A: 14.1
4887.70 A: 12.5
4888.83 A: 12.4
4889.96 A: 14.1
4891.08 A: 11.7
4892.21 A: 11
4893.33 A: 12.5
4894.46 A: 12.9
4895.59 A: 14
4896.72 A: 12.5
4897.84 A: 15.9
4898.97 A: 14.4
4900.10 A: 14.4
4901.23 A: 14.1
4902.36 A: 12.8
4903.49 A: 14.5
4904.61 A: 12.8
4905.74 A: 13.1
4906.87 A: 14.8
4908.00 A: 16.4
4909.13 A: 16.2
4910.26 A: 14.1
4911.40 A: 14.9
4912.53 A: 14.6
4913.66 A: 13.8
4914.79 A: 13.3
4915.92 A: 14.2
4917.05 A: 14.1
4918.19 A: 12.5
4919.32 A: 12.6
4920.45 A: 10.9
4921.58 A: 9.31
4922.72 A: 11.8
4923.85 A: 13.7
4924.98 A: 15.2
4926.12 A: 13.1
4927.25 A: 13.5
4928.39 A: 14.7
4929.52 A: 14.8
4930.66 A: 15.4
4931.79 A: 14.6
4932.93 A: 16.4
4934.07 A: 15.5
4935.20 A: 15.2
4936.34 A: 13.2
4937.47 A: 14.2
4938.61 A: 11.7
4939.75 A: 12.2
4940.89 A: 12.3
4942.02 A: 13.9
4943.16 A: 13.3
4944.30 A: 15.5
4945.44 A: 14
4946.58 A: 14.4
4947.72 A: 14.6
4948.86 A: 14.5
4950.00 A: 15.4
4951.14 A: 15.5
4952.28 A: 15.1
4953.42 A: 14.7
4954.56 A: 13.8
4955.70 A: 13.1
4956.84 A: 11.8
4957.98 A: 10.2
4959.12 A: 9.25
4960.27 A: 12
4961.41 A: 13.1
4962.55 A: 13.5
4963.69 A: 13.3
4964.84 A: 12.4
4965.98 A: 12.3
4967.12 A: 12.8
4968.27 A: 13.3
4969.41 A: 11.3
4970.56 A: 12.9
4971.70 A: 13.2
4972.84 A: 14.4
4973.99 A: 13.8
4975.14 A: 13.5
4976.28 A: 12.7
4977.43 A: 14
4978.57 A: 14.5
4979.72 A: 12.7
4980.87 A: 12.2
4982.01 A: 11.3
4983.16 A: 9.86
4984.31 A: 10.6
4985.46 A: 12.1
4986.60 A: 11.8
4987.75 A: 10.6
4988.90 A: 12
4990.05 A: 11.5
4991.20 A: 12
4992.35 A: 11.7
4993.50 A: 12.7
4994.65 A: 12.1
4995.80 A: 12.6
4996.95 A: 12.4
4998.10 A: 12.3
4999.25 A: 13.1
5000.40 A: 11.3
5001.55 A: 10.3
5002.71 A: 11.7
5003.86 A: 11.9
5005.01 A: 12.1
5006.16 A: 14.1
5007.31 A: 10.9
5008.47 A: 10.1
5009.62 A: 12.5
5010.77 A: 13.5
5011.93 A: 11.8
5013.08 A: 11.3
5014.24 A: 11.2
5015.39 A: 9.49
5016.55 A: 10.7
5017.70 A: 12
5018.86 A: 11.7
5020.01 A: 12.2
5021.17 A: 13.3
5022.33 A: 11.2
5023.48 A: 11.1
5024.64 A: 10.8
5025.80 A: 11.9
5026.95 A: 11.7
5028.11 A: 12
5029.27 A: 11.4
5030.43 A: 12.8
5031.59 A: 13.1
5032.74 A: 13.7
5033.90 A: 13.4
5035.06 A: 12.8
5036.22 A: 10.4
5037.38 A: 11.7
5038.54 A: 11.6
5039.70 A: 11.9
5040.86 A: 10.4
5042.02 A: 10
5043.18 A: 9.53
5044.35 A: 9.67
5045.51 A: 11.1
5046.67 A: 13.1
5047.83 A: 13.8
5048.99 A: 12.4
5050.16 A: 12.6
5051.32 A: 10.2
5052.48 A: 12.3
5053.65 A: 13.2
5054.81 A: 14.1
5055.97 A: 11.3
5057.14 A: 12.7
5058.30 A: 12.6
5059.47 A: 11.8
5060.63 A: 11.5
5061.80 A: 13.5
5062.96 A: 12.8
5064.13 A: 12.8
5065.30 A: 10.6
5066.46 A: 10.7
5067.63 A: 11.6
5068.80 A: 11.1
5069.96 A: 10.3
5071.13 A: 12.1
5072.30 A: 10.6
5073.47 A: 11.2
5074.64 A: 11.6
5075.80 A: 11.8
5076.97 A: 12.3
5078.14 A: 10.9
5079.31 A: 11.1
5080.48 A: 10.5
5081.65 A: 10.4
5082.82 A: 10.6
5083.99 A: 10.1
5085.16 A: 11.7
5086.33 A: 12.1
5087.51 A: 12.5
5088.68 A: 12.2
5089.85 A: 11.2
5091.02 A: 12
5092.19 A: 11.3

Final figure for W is -0.130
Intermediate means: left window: 13.4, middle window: 13.7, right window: 11.7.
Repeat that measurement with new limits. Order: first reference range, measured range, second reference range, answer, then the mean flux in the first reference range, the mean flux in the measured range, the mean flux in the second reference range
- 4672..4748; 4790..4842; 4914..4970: 0.04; 13.4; 13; 13.4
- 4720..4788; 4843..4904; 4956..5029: -0.09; 12.8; 13.5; 12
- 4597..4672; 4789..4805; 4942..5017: 0.03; 13.7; 12.7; 12.5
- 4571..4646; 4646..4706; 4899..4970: 0.02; 13.7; 13.4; 13.6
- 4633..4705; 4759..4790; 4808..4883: 0.13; 13.5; 11.9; 13.4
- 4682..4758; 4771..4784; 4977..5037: 0.13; 13.5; 11.6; 11.9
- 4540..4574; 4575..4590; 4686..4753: -0.05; 12.7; 13.5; 13.5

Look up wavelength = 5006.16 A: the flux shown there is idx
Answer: 14.1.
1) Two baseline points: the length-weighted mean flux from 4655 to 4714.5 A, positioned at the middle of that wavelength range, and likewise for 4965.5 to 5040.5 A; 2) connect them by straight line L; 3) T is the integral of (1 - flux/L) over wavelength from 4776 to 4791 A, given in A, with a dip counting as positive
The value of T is 1.8 A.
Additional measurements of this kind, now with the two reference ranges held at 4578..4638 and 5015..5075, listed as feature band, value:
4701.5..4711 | 0.5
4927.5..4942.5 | -2.3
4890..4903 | -1.0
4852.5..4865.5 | -1.6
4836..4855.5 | -1.6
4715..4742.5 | -0.9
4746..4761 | -0.5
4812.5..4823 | -0.5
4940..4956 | -2.7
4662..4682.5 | 0.0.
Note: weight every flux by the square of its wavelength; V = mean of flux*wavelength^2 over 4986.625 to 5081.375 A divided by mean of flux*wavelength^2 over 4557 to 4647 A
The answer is 1.04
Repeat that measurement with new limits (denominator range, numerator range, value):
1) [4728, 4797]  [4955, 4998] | 1.07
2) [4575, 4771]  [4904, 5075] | 1.06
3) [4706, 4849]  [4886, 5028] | 1.07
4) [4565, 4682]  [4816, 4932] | 1.10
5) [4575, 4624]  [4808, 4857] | 1.08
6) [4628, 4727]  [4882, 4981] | 1.10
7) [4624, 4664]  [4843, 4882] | 1.09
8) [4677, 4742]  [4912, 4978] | 1.10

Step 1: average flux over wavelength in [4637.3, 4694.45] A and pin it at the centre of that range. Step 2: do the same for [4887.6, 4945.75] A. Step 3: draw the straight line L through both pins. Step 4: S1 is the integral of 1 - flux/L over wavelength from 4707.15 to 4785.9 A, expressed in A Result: 3.4 A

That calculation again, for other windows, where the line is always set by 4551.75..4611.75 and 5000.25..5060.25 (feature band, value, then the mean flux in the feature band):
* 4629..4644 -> -0.7 A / 13.8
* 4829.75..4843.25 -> -0.4 A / 12.9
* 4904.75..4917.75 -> -2.3 A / 14.4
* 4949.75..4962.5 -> -1.0 A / 13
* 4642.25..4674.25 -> -1.0 A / 13.5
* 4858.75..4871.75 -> -1.8 A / 14.1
